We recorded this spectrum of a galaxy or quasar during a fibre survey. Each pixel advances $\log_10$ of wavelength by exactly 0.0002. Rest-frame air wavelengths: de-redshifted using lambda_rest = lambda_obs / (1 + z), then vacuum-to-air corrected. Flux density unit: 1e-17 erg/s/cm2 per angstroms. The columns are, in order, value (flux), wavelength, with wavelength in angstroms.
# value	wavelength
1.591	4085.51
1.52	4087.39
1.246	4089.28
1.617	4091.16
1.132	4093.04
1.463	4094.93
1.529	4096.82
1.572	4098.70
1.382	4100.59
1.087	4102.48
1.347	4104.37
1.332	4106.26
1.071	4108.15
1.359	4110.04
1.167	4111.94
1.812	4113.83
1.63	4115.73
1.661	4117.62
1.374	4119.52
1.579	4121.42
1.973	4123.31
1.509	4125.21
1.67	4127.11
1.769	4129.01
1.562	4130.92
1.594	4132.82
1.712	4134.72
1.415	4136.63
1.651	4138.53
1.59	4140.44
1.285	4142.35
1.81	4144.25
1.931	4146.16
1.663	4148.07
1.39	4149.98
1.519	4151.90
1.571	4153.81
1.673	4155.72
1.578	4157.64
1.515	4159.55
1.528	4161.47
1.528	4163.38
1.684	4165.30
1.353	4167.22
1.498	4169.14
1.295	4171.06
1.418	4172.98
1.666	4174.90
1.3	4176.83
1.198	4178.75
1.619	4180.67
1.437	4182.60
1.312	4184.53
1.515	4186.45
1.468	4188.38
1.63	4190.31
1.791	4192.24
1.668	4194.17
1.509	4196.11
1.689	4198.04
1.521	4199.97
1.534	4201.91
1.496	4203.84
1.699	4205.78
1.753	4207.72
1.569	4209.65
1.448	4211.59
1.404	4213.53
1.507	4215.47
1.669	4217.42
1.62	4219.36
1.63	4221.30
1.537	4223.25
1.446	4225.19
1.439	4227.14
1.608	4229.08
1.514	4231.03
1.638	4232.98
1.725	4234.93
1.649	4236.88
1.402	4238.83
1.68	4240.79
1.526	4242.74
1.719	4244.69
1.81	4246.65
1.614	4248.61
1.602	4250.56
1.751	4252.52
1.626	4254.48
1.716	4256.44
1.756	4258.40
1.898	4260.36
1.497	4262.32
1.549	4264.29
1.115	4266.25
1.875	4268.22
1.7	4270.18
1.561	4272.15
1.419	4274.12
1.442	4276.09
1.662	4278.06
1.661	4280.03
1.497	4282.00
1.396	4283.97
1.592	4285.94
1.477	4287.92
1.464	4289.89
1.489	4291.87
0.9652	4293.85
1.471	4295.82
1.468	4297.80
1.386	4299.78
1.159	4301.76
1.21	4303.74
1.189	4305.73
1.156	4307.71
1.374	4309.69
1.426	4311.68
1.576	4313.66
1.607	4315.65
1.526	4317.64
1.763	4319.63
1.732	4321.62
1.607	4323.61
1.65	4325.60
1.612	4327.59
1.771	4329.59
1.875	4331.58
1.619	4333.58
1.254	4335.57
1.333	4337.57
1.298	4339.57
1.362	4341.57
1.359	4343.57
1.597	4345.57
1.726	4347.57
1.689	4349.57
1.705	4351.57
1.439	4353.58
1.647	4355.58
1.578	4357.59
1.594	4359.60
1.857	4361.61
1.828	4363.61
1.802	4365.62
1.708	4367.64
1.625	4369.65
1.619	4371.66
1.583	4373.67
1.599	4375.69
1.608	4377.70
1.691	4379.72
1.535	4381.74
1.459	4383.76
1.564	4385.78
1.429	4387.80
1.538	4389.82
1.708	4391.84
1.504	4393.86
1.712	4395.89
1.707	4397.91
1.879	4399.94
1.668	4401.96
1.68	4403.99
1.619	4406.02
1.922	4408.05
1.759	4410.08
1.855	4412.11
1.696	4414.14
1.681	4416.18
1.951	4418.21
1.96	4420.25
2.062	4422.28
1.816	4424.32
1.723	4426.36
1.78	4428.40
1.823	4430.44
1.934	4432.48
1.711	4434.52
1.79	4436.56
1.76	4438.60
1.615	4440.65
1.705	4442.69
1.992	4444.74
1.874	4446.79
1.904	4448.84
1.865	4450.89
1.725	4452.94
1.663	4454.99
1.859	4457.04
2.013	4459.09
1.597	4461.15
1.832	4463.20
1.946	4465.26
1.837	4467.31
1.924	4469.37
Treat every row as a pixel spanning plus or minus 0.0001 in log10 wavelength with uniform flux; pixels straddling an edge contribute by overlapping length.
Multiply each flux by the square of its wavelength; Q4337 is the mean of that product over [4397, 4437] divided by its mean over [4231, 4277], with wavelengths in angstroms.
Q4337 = 1.20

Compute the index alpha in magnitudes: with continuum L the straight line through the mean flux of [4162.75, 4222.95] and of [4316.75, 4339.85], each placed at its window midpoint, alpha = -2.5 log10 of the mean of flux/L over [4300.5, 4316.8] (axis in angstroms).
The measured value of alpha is 0.18 mag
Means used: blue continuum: 1.53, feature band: 1.34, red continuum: 1.6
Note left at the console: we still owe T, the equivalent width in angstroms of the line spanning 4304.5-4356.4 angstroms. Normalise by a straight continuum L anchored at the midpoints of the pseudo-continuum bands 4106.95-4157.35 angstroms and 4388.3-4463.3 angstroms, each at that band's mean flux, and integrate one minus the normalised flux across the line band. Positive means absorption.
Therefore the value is 5.43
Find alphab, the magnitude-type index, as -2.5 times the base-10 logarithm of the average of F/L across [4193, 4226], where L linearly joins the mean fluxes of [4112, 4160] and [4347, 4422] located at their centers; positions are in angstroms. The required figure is 0.040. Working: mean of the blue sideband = 1.61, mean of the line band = 1.57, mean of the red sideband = 1.68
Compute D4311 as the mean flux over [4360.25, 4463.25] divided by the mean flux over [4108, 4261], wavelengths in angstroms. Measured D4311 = 1.11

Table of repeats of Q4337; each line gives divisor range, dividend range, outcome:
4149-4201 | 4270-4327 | 1.03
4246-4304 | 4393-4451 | 1.25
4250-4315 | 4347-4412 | 1.17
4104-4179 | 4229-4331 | 1.07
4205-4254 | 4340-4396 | 1.07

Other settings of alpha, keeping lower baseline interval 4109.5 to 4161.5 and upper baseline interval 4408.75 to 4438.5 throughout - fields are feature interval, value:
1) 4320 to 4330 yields 0.045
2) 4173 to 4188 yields 0.136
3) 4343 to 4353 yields 0.092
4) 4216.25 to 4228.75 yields 0.069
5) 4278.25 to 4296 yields 0.178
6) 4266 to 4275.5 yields 0.093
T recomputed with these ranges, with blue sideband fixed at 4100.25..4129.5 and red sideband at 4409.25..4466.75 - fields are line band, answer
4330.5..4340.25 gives 1.3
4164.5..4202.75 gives 1.2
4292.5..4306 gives 3.2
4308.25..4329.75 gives 1.3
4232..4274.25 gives -0.2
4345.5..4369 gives 0.7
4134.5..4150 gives -1.1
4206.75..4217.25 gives 0.2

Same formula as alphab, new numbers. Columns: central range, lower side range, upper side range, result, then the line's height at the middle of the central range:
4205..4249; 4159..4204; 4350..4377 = -0.03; 1.55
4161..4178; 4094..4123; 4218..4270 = 0.03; 1.52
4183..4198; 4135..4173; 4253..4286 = 0.00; 1.56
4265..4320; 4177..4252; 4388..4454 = 0.14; 1.65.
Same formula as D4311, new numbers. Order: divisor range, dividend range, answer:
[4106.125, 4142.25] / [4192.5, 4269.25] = 1.04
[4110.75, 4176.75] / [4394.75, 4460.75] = 1.15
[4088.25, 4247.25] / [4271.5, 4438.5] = 1.04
